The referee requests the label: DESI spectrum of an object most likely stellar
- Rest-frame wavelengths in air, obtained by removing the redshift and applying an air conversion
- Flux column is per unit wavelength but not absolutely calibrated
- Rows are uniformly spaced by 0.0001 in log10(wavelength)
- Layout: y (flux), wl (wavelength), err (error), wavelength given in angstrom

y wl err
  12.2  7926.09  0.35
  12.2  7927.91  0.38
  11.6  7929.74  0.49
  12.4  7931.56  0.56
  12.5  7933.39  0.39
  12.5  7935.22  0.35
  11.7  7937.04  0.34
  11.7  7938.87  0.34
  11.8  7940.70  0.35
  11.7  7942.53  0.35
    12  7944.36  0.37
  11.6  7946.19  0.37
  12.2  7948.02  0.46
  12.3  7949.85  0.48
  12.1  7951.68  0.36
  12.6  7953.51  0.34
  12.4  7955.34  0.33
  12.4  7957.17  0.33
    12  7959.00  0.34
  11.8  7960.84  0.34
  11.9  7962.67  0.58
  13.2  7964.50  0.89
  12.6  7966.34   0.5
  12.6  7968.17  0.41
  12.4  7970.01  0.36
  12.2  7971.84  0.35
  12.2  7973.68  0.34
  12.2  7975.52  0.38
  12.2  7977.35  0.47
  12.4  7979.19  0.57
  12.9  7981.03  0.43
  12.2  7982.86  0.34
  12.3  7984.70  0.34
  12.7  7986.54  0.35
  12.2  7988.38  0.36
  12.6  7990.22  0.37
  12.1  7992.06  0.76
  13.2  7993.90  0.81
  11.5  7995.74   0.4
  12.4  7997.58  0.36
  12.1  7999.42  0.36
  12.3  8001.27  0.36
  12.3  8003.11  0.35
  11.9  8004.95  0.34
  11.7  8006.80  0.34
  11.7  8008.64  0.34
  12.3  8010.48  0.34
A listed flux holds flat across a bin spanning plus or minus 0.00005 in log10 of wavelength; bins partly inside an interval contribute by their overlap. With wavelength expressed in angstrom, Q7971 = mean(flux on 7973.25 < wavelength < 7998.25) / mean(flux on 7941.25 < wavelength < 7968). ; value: 1.01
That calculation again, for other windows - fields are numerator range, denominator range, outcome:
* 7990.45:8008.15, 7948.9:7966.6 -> 0.99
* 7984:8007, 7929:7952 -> 1.02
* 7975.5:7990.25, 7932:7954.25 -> 1.03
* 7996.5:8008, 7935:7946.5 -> 1.02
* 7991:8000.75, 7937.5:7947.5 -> 1.04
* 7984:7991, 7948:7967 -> 1.01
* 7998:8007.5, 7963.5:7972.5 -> 0.96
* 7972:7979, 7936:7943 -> 1.04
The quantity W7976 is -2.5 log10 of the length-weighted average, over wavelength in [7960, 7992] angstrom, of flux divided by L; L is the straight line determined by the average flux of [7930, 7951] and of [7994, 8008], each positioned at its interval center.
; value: -0.03 mag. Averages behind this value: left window 12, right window 12.1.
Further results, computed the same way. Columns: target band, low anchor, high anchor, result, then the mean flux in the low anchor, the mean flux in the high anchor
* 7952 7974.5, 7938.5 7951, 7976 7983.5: -0.015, 11.9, 12.4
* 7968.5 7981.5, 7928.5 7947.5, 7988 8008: -0.021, 12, 12.2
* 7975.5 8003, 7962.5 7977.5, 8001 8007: -0.012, 12.4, 12.1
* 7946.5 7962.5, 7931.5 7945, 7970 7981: -0.005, 12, 12.3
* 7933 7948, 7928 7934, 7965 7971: 0.029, 12.2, 12.6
